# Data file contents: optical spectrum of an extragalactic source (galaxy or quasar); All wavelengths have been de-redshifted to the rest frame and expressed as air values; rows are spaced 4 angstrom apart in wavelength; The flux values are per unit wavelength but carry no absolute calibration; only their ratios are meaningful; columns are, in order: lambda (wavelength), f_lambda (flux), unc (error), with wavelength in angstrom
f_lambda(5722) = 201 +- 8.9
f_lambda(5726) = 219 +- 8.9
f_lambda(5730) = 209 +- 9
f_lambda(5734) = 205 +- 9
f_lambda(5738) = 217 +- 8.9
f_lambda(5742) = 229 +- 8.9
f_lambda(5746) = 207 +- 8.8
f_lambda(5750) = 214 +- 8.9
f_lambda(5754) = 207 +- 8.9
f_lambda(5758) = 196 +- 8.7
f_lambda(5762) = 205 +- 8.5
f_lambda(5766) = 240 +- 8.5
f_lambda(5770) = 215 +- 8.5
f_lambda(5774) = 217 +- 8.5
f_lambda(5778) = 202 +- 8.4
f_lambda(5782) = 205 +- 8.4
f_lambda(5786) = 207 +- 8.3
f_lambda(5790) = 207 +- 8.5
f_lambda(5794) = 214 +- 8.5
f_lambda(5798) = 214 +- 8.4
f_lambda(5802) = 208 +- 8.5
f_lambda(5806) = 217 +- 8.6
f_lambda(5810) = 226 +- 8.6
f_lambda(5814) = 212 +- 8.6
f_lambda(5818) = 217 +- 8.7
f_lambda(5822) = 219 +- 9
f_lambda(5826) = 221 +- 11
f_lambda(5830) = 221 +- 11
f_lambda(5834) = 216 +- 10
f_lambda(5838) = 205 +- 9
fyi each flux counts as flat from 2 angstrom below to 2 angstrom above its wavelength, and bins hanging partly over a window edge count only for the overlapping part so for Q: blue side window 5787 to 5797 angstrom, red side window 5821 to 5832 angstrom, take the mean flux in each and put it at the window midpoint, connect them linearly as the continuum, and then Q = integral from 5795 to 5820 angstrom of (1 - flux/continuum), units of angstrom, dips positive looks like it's -0.1 angstrom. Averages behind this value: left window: 210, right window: 220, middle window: 216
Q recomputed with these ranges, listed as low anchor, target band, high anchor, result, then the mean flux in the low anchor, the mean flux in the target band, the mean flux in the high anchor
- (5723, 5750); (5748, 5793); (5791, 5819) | 0.8 angstrom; 214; 211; 215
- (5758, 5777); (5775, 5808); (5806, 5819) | 1.2 angstrom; 216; 209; 218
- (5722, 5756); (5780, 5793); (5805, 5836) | 0.6 angstrom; 213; 207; 219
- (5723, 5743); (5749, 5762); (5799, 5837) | 0.6 angstrom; 214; 205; 217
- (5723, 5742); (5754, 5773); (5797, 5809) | 0.0 angstrom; 214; 213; 214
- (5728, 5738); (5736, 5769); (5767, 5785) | -0.7 angstrom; 209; 214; 211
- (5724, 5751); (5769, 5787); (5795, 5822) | 0.5 angstrom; 214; 209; 216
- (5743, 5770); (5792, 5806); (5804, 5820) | 0.3 angstrom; 212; 213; 218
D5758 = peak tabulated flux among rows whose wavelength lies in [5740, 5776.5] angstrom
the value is 240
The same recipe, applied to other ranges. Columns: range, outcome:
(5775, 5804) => 214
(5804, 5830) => 226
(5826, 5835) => 221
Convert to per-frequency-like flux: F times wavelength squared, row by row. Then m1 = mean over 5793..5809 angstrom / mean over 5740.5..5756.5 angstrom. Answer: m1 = 1.02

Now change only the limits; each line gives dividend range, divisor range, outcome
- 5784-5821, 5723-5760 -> 1.03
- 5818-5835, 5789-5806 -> 1.05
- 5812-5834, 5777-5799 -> 1.06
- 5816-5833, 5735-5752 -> 1.04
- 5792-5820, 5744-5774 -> 1.03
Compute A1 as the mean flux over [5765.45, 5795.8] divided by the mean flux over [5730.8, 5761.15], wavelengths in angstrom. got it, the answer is 1.0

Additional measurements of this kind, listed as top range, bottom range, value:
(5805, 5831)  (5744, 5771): 1.03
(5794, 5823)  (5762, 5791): 1.01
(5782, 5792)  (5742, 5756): 0.97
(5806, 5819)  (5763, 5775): 0.98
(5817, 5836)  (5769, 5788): 1.05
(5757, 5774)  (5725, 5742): 1.01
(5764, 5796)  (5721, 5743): 1.00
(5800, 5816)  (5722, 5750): 1.01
